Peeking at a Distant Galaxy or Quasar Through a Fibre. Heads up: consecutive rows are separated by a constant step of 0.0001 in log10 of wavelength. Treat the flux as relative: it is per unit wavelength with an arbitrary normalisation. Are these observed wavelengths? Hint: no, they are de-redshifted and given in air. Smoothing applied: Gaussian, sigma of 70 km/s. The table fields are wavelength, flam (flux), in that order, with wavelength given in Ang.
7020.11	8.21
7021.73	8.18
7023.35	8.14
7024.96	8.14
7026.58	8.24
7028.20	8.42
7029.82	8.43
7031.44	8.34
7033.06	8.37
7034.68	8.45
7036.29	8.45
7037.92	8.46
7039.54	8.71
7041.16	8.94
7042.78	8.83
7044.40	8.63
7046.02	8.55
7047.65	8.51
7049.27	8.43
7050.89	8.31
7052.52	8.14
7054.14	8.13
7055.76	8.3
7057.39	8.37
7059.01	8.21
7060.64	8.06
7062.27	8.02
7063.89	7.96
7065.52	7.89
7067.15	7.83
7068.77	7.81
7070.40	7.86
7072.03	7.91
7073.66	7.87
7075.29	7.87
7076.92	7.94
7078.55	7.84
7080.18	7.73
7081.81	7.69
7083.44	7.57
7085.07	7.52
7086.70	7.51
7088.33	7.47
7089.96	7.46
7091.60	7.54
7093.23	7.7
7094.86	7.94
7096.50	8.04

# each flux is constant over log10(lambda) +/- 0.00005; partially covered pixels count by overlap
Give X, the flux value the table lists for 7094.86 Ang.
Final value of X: 7.94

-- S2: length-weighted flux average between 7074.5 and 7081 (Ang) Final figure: 7.84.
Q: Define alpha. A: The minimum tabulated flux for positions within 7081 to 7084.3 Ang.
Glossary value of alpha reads 7.57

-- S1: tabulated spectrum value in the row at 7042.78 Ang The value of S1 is 8.83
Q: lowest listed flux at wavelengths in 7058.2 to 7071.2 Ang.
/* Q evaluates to 7.81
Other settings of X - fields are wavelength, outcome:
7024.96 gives 8.14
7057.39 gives 8.37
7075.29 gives 7.87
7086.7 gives 7.51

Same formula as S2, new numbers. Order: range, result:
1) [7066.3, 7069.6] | 7.83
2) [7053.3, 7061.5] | 8.21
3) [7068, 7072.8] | 7.85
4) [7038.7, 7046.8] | 8.74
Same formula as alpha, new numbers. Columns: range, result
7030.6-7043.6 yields 8.34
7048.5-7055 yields 8.13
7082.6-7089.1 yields 7.47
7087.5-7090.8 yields 7.46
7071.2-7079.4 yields 7.84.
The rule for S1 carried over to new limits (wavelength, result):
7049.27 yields 8.43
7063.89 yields 7.96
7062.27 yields 8.02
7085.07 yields 7.52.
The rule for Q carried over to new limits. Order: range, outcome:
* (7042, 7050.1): 8.43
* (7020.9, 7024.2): 8.14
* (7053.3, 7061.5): 8.06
